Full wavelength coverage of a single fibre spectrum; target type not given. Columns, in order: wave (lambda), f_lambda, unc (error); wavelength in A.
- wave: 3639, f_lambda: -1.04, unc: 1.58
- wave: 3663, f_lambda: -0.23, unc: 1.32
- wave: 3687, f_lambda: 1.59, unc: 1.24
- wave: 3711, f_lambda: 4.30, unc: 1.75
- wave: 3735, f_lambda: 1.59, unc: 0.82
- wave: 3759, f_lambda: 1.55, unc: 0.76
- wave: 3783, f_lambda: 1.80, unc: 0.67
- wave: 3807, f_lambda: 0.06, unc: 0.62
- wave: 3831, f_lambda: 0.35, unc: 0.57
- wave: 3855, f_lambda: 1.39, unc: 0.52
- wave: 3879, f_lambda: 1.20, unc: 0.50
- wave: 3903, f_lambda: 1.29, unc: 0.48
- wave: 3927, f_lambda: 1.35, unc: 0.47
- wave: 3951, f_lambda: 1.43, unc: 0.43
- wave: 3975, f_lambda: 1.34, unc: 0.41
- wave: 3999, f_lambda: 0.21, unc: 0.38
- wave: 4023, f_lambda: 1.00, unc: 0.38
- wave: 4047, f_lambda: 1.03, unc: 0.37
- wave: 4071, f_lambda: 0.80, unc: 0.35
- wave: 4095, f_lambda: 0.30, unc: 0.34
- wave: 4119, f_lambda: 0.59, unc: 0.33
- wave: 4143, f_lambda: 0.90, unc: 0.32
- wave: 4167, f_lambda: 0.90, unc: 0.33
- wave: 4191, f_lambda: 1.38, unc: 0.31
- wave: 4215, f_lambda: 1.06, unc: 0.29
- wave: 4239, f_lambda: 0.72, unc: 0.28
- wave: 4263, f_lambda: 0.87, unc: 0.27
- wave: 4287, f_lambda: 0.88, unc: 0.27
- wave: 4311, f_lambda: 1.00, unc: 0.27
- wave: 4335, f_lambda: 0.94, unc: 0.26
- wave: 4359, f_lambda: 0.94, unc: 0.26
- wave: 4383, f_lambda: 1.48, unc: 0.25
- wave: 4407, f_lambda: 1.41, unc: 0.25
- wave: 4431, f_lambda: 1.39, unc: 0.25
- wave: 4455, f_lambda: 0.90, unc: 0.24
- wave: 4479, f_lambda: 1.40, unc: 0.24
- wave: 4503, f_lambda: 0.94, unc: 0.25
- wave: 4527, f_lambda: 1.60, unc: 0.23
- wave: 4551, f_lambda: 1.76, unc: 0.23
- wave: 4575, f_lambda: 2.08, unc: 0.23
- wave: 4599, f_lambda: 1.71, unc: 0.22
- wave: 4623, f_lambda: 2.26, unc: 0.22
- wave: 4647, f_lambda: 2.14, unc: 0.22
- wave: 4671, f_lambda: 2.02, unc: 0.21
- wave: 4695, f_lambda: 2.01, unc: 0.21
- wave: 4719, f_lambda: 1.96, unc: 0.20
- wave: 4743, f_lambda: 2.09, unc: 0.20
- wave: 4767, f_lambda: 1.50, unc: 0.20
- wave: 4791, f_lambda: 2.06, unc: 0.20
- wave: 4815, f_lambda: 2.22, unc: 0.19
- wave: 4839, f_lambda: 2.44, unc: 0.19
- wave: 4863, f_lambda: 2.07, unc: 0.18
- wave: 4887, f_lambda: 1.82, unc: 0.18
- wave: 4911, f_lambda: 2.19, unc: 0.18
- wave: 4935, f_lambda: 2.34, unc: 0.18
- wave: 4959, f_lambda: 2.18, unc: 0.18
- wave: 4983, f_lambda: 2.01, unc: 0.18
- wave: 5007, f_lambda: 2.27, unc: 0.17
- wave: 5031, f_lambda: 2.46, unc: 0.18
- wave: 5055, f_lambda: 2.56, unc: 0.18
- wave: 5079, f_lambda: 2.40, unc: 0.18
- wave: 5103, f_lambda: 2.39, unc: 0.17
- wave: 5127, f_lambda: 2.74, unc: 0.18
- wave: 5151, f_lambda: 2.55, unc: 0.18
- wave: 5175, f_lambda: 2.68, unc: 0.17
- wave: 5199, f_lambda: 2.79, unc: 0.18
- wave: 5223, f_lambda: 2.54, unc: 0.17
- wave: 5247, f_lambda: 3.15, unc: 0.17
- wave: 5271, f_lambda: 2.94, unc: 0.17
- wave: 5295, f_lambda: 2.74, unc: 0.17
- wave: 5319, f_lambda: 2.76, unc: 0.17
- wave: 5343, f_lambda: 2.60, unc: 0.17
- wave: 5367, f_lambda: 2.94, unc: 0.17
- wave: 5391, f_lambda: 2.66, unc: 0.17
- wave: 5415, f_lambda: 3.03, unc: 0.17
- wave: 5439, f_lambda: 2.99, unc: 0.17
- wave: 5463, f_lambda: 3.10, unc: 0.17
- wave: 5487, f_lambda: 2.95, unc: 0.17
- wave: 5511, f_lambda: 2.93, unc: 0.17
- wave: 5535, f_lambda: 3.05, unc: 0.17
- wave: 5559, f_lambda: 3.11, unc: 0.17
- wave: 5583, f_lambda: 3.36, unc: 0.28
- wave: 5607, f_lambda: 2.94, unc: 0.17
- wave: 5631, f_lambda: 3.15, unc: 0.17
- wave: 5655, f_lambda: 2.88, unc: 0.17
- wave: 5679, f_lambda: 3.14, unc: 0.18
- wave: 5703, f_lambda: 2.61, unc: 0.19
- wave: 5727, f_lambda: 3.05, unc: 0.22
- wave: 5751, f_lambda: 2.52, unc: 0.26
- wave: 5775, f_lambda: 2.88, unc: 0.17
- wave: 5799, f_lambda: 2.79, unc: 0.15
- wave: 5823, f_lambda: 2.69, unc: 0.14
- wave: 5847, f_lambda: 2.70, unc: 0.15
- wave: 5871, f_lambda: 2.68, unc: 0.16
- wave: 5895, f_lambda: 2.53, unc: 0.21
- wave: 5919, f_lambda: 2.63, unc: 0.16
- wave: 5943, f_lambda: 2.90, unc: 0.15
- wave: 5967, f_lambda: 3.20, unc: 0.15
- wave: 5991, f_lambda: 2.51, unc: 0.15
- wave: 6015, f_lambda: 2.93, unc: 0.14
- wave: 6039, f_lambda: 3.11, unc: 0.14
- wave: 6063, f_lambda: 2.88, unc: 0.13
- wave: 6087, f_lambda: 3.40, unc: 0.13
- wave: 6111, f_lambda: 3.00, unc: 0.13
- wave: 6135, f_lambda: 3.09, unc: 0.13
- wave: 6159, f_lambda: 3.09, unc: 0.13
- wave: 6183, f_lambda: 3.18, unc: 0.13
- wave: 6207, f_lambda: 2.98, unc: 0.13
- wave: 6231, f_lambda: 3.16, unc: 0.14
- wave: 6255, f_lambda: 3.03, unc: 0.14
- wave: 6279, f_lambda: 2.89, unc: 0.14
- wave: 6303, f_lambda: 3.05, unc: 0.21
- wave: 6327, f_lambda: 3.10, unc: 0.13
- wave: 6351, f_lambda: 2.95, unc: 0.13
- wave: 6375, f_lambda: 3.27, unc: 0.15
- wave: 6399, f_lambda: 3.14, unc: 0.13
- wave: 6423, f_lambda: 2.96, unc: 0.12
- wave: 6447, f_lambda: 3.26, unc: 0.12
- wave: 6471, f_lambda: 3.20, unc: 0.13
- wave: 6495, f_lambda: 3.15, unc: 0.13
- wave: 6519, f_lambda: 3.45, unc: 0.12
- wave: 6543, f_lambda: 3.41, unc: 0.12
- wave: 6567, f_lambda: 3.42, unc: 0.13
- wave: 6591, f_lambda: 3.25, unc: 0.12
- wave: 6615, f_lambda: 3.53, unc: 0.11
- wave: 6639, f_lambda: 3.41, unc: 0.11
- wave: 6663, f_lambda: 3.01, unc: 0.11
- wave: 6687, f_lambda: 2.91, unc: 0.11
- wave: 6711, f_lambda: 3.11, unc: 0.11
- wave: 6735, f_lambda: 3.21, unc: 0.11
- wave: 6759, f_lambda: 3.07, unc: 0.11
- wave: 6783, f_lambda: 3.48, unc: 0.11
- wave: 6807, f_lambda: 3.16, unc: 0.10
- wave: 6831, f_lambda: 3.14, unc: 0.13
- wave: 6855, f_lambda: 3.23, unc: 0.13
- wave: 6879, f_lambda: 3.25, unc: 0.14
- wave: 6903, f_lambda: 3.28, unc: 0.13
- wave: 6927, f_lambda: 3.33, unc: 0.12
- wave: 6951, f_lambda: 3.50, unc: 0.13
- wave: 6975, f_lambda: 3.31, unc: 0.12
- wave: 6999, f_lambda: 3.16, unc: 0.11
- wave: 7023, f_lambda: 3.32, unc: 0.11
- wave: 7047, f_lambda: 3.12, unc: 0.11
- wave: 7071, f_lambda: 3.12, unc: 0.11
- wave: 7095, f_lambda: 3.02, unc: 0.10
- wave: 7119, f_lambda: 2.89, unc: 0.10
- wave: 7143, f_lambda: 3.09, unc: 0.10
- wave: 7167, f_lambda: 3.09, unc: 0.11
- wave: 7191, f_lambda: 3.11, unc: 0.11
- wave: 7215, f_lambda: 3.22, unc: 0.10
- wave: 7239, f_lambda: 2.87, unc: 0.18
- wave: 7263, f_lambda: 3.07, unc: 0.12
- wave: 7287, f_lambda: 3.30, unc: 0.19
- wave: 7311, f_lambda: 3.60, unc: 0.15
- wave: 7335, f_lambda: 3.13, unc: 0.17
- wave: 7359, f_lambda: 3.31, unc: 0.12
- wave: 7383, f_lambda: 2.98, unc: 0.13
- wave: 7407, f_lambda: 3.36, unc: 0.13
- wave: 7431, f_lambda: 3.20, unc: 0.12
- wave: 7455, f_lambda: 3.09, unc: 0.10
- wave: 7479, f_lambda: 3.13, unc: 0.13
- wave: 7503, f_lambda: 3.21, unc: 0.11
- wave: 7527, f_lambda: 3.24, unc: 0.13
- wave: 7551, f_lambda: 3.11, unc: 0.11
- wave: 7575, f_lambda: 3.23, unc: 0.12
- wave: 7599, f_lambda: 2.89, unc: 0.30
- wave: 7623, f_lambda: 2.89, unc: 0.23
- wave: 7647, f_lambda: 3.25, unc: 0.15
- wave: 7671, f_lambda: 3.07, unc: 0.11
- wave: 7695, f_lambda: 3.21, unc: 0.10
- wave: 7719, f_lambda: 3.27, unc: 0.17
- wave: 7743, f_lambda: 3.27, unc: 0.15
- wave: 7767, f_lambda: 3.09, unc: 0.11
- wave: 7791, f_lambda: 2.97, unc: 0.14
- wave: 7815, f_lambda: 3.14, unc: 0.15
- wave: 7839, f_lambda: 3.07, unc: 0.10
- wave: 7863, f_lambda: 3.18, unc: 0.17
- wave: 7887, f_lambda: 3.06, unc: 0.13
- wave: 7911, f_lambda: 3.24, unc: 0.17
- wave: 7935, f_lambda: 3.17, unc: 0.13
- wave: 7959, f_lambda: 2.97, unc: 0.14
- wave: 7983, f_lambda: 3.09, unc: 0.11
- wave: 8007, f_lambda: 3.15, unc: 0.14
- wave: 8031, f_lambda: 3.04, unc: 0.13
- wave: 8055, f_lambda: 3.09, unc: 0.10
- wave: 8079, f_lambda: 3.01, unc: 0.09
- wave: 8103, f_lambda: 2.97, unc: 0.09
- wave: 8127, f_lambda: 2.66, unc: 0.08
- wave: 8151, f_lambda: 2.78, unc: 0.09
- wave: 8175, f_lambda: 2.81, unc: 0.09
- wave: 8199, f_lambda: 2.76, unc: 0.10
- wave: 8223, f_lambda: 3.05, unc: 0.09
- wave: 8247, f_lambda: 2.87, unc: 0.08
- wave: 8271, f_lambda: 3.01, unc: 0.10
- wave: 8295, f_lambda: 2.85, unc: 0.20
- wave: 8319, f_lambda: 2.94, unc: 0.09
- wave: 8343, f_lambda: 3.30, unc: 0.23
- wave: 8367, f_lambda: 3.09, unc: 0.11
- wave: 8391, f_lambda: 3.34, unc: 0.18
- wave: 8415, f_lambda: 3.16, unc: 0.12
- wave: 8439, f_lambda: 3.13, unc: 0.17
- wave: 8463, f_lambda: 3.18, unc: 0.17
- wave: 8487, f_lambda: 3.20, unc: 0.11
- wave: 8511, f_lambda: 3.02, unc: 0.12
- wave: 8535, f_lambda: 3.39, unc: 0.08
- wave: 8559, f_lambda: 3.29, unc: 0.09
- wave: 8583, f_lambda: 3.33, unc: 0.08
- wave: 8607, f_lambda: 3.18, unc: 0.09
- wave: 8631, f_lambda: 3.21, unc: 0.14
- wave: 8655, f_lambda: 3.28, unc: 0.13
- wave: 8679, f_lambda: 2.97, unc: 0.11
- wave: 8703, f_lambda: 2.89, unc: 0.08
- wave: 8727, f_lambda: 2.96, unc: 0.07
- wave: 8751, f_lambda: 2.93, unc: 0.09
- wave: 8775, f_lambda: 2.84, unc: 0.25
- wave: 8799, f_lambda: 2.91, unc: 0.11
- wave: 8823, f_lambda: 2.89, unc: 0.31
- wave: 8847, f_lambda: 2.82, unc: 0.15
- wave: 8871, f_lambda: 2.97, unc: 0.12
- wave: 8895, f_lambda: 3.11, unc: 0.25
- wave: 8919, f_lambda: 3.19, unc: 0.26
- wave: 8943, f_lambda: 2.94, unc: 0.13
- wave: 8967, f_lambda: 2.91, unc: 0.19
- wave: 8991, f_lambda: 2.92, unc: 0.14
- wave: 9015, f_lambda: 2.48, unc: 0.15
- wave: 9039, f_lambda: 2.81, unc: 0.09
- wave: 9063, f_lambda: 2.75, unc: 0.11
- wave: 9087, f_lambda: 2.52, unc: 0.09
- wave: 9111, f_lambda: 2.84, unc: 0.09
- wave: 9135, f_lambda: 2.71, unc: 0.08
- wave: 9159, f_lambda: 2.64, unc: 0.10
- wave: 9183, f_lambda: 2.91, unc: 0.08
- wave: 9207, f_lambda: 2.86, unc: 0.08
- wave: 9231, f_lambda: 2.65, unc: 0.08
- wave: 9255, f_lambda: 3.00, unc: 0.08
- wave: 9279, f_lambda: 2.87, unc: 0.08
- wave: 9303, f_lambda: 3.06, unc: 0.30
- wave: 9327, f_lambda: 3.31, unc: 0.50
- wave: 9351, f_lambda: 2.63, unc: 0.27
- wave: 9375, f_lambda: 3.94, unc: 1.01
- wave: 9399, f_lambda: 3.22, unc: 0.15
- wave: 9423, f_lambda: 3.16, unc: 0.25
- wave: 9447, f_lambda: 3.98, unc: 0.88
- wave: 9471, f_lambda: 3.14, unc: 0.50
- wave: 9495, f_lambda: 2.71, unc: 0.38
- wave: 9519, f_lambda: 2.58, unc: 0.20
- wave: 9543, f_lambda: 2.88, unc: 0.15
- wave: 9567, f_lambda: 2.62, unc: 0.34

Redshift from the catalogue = 0.136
